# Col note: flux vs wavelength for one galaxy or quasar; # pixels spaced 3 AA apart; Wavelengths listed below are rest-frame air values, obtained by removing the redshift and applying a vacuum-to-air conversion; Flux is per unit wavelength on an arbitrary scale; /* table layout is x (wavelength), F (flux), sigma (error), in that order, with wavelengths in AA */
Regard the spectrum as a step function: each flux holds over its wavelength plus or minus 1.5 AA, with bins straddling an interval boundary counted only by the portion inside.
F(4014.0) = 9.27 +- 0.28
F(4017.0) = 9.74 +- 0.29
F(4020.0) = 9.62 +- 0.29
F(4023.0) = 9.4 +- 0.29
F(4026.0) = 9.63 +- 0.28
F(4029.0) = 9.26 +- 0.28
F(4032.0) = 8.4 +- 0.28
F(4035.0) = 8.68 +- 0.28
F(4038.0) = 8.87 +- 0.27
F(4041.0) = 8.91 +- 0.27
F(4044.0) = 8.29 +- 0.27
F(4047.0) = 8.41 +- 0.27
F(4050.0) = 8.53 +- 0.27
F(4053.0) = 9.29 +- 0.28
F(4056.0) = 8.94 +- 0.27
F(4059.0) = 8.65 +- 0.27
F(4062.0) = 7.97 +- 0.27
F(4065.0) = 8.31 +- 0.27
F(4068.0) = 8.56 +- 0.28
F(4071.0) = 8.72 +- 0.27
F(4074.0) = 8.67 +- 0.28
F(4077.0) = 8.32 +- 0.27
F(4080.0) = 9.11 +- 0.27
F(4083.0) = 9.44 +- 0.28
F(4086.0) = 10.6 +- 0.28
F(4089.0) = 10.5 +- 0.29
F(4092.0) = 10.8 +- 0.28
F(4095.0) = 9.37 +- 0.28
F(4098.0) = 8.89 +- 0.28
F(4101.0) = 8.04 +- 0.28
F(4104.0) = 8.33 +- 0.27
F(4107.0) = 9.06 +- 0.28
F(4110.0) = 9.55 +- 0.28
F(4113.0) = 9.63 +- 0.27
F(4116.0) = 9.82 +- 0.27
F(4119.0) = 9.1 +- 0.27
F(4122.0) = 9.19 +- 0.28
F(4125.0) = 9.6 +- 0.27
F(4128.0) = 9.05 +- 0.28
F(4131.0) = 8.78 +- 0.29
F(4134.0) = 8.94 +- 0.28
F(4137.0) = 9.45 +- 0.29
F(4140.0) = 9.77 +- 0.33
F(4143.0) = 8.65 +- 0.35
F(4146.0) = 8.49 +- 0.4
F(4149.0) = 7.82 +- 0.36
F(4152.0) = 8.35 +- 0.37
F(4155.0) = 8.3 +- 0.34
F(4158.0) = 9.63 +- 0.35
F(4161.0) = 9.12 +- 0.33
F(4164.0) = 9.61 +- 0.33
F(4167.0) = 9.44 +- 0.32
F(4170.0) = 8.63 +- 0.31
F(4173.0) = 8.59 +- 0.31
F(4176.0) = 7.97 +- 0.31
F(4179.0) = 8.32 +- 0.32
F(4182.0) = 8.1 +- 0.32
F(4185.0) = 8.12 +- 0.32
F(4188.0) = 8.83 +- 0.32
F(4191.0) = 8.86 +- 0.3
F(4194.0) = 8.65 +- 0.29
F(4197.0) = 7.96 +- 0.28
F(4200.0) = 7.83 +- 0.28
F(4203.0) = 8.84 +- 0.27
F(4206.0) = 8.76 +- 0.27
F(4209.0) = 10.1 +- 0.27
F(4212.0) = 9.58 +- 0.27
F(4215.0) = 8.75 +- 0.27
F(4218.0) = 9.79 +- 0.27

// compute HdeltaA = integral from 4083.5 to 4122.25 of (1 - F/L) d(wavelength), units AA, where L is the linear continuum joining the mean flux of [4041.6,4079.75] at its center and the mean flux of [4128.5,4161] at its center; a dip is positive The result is -3.3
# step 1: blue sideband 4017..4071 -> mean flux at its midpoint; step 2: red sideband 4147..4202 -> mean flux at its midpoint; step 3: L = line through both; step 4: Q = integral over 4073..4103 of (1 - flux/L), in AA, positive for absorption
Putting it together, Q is -2.2 AA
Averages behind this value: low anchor 8.83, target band 9.37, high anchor 8.56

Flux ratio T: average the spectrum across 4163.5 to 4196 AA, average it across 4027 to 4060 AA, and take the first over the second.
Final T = 0.98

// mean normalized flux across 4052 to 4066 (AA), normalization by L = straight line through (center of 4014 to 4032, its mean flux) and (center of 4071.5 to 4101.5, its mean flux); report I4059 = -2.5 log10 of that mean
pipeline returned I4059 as 0.09 mag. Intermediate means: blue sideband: 9.41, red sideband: 9.4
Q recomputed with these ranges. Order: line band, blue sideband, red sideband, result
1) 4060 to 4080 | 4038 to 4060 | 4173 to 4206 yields 0.4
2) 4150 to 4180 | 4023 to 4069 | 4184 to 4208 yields -0.8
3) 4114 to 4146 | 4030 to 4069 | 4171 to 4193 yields -2.7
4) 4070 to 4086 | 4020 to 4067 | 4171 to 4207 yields -0.6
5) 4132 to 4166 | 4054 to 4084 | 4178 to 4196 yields -1.6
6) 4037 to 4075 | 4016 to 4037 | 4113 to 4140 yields 2.6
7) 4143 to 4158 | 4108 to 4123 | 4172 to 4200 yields 0.8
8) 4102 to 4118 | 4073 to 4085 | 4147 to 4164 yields -0.7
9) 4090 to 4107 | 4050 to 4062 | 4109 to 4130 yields 0.1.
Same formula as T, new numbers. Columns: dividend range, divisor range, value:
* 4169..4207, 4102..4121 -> 0.91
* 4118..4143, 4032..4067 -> 1.07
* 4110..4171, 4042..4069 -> 1.06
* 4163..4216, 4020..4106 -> 0.97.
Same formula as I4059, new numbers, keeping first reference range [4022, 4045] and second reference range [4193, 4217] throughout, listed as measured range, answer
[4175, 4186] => 0.09 mag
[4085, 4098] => -0.14 mag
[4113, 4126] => -0.07 mag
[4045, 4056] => 0.02 mag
